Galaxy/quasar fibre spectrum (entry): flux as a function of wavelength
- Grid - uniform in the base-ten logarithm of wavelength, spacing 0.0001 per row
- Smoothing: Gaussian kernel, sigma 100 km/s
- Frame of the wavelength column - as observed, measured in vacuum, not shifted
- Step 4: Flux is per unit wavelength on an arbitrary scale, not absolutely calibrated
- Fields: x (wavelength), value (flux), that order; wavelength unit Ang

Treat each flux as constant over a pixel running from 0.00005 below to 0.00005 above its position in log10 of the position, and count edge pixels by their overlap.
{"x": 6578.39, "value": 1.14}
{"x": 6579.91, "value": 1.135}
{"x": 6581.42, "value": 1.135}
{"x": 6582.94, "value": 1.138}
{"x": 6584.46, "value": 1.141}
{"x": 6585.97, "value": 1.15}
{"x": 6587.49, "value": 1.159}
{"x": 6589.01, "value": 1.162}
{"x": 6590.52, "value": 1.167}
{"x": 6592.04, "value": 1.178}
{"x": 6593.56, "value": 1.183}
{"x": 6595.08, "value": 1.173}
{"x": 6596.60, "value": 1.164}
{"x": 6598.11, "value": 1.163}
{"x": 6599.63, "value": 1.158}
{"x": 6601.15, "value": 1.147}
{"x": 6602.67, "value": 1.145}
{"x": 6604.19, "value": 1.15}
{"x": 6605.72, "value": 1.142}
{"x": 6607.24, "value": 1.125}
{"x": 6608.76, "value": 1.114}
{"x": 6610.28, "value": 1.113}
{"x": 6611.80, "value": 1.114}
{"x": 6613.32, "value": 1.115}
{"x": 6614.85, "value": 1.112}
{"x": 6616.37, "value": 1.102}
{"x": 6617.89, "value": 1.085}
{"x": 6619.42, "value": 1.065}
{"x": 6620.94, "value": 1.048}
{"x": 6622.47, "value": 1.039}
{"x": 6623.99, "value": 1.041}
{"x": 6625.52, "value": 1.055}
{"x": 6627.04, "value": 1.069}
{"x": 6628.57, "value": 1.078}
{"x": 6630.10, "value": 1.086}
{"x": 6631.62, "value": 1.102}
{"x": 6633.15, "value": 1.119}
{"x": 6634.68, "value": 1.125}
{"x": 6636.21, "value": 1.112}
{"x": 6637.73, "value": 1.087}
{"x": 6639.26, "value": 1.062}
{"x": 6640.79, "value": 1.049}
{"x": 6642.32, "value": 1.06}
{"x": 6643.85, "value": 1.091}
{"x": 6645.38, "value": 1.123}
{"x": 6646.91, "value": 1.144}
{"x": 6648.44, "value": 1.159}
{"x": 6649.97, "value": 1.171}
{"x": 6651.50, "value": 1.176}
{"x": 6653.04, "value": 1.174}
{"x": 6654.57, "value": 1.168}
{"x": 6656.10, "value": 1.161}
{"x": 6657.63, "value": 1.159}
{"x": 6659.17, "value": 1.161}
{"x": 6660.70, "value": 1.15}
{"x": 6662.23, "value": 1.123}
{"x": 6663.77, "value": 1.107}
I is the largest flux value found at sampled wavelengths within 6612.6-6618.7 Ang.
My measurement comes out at 1.115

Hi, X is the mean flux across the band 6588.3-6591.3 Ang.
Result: 1.17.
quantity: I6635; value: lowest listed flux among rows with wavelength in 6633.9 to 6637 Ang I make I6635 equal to 1.112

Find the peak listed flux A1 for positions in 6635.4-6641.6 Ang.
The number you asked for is 1.112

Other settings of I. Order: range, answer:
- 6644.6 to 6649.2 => 1.159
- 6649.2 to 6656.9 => 1.176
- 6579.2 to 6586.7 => 1.15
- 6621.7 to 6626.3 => 1.055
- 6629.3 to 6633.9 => 1.119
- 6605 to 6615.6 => 1.142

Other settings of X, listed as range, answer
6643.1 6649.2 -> 1.13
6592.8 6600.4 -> 1.17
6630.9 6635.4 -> 1.11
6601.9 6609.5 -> 1.13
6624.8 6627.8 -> 1.06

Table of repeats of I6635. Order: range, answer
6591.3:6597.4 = 1.164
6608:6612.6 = 1.113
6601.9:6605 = 1.145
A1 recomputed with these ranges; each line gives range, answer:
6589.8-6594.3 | 1.183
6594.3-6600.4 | 1.173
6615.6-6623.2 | 1.102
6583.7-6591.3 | 1.167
